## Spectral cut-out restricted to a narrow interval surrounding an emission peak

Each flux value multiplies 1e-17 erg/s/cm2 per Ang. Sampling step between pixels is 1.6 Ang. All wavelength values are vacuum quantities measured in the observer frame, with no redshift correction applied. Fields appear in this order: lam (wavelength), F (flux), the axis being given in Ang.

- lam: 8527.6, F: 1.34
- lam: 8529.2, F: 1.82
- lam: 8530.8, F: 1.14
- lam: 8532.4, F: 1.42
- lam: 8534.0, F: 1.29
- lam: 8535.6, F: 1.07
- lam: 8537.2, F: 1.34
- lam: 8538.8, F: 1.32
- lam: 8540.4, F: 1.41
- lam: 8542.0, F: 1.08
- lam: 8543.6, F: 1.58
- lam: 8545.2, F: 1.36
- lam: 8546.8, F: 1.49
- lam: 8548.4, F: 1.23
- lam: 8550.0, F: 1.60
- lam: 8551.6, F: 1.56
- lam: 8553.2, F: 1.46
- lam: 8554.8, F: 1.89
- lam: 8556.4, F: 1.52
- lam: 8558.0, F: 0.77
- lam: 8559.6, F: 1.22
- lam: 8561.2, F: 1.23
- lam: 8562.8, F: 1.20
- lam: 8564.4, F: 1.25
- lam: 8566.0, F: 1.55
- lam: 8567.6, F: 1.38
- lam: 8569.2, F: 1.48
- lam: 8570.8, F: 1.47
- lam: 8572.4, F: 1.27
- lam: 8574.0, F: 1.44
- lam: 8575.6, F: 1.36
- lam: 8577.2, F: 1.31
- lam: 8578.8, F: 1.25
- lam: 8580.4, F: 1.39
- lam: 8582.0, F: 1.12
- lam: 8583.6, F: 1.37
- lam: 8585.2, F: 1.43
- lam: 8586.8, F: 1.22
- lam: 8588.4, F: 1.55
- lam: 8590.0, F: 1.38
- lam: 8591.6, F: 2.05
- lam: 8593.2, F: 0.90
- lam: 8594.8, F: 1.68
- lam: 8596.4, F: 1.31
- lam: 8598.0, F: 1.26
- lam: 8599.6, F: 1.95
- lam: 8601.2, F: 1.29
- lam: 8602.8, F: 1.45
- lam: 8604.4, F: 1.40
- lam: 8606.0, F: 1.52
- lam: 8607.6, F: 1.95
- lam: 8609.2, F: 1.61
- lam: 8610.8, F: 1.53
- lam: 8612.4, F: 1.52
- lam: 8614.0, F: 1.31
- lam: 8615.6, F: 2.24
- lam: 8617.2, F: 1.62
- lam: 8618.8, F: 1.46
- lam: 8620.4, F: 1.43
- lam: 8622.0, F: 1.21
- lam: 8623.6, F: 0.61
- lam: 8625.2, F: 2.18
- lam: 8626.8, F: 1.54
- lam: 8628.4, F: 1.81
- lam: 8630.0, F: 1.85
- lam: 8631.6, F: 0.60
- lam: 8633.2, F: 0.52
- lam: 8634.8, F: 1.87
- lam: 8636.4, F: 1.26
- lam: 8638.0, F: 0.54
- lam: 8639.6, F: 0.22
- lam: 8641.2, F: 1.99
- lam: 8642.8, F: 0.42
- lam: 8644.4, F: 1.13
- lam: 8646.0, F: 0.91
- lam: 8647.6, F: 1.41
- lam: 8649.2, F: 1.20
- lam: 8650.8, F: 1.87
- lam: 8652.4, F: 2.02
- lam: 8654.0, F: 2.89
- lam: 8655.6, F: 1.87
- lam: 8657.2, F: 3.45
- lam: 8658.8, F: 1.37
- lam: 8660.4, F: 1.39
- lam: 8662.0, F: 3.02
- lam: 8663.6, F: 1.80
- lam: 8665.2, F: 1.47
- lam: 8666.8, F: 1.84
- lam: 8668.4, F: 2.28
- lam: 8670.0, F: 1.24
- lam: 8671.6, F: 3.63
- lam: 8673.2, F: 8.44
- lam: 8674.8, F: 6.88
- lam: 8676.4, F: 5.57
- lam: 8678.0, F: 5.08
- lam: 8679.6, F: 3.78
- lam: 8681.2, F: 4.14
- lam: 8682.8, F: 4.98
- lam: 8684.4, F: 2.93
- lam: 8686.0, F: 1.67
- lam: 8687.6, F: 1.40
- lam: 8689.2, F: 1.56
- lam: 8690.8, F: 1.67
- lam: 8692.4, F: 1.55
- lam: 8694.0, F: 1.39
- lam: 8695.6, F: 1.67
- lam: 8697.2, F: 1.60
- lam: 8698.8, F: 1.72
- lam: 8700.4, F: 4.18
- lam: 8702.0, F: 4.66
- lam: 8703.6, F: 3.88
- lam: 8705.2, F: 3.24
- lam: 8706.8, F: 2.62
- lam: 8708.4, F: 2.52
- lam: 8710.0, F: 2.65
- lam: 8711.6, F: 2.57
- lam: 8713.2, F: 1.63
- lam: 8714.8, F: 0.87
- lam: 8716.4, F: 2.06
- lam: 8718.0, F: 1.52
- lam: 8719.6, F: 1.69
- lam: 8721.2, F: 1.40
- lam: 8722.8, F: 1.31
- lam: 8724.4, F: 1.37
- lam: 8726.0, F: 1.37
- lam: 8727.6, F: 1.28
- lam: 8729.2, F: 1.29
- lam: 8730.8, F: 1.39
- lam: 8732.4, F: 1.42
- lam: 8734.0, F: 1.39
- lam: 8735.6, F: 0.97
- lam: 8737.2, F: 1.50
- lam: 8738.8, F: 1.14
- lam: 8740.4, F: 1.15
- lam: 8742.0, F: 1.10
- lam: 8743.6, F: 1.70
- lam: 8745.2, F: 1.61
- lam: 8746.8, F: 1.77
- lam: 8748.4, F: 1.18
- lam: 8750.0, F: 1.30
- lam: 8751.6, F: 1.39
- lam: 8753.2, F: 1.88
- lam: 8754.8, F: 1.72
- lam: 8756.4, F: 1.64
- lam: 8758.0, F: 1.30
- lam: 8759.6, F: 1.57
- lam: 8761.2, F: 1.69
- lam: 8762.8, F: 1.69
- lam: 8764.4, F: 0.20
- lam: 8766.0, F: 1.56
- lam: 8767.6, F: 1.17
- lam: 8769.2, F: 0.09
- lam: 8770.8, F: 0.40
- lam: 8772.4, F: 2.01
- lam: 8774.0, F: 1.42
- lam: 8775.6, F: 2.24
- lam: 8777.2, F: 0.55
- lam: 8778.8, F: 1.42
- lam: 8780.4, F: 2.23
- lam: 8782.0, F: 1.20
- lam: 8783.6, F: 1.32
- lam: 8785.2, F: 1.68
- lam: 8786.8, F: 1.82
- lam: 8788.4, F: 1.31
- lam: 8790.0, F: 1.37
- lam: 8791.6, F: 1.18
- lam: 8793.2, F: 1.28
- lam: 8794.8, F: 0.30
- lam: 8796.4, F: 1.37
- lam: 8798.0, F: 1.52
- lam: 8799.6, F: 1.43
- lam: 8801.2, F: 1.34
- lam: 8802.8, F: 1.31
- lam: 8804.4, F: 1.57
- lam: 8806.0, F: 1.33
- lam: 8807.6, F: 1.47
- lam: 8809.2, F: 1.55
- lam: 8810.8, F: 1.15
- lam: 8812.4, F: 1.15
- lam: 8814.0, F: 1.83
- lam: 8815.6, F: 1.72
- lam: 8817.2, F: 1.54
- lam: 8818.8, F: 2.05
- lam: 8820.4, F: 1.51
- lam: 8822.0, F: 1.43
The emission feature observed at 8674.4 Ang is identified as Halpha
